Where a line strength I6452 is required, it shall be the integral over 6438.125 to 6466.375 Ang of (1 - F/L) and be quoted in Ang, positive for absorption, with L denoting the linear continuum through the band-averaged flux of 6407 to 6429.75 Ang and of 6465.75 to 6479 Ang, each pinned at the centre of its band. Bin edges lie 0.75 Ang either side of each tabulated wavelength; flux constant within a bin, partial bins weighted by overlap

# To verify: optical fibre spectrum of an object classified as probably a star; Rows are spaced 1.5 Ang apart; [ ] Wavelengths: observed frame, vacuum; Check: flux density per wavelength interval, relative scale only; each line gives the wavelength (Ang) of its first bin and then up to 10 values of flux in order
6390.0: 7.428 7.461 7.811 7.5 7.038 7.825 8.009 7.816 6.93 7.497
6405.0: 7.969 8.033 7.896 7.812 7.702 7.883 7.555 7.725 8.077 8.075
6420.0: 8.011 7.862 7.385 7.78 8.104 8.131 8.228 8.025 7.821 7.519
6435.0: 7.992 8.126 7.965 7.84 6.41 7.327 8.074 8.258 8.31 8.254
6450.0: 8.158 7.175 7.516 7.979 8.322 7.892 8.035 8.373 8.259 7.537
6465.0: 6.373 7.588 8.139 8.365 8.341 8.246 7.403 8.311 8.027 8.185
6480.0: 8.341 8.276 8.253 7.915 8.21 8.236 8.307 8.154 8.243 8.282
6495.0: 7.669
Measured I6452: 0.8 Ang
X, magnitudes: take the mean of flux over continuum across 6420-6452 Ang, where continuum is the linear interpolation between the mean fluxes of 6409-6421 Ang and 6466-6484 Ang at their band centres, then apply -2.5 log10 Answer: 0.01 mag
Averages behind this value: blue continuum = 7.86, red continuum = 8.13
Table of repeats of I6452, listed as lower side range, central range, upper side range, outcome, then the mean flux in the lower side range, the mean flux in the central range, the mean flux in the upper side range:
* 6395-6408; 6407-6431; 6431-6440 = -0.4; 7.65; 7.89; 7.88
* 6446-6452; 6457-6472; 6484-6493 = 0.4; 8.02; 7.9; 8.19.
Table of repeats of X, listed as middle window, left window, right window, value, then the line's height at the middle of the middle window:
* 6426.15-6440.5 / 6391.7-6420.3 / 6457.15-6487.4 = -0.013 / 7.85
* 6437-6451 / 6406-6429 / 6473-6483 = 0.019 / 7.98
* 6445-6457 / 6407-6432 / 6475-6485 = 0.008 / 8.05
